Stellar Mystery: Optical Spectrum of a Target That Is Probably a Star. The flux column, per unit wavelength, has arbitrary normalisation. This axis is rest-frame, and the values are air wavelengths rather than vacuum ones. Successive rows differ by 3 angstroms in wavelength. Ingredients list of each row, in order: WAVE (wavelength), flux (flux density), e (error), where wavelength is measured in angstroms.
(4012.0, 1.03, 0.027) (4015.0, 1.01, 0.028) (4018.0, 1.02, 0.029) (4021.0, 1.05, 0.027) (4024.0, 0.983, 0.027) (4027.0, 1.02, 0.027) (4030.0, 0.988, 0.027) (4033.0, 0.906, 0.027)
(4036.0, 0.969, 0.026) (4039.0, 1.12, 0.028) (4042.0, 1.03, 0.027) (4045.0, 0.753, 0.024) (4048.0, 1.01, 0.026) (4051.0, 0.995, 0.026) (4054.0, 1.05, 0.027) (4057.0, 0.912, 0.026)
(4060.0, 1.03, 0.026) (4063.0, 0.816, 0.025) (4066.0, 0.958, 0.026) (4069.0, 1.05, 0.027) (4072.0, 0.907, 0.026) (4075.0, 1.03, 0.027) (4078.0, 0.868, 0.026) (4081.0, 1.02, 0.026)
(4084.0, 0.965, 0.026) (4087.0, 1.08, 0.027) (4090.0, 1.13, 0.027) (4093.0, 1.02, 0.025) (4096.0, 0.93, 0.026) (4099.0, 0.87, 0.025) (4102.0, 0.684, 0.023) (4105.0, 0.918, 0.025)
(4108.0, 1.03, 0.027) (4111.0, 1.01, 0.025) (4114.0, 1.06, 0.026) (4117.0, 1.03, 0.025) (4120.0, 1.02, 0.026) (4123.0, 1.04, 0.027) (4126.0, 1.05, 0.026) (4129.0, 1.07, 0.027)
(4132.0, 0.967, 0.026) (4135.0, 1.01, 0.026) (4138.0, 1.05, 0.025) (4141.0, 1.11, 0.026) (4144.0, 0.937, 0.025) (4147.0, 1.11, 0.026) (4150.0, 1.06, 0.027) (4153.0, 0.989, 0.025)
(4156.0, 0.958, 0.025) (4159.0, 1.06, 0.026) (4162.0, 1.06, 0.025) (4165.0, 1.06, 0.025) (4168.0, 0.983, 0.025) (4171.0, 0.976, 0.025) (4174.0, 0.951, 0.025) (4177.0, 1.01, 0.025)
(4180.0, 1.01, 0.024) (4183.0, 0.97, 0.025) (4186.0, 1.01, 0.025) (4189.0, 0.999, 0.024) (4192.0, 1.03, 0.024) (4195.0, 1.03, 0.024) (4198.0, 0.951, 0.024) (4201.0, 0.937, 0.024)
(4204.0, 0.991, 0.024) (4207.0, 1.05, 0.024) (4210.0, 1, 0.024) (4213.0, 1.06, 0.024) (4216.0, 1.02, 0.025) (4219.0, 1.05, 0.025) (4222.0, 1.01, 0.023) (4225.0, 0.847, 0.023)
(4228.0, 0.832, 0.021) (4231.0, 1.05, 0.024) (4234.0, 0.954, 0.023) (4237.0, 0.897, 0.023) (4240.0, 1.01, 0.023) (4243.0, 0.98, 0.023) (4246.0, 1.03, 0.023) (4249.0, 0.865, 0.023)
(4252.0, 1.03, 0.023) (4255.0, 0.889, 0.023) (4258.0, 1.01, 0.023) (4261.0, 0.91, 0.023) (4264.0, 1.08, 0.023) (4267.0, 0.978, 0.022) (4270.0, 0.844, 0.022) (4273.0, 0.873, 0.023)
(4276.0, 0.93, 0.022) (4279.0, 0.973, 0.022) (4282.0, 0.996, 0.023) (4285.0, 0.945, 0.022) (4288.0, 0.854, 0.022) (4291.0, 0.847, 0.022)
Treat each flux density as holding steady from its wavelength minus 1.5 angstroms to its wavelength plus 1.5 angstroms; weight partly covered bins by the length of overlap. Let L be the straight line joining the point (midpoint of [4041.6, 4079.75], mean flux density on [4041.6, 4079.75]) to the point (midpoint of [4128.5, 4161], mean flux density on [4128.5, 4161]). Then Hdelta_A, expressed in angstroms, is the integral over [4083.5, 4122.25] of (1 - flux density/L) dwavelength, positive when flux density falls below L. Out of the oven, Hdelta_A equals 0.3 angstroms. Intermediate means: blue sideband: 0.953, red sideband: 1.03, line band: 0.982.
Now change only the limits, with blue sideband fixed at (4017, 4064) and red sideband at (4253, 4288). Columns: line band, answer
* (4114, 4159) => -3.1 angstroms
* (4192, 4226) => -1.6 angstroms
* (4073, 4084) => 0.1 angstroms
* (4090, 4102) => 0.5 angstroms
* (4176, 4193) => -0.8 angstroms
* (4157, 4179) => -1.2 angstroms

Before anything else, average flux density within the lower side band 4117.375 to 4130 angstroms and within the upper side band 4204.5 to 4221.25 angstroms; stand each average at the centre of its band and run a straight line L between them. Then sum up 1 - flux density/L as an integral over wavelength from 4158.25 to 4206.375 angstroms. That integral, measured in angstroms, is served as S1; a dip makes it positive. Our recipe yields 1.6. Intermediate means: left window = 1.04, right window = 1.03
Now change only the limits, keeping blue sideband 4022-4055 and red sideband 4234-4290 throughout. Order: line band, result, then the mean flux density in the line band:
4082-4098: -0.72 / 1.02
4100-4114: 0.69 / 0.925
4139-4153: -1.16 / 1.05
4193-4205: -0.25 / 0.979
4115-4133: -1.14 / 1.03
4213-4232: -0.36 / 0.973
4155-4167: -0.88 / 1.04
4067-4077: -0.09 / 0.987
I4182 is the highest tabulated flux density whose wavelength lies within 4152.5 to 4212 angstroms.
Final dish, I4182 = 1.06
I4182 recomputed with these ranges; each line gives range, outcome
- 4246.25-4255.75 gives 1.03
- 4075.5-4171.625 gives 1.13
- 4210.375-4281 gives 1.08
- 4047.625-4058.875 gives 1.05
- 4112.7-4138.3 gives 1.07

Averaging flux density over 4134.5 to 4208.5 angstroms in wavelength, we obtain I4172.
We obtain 1.01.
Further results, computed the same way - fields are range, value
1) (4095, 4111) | 0.897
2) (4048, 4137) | 0.984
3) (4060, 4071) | 0.952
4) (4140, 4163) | 1.03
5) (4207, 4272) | 0.97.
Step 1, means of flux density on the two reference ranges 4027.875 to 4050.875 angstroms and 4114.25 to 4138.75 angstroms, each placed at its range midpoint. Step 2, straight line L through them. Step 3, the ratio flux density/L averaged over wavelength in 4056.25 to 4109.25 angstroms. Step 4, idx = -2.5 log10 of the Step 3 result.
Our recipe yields 0.05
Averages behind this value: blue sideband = 0.971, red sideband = 1.03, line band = 0.957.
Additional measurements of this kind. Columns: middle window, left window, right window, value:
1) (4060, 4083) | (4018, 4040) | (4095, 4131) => 0.04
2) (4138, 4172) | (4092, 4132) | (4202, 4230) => -0.05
